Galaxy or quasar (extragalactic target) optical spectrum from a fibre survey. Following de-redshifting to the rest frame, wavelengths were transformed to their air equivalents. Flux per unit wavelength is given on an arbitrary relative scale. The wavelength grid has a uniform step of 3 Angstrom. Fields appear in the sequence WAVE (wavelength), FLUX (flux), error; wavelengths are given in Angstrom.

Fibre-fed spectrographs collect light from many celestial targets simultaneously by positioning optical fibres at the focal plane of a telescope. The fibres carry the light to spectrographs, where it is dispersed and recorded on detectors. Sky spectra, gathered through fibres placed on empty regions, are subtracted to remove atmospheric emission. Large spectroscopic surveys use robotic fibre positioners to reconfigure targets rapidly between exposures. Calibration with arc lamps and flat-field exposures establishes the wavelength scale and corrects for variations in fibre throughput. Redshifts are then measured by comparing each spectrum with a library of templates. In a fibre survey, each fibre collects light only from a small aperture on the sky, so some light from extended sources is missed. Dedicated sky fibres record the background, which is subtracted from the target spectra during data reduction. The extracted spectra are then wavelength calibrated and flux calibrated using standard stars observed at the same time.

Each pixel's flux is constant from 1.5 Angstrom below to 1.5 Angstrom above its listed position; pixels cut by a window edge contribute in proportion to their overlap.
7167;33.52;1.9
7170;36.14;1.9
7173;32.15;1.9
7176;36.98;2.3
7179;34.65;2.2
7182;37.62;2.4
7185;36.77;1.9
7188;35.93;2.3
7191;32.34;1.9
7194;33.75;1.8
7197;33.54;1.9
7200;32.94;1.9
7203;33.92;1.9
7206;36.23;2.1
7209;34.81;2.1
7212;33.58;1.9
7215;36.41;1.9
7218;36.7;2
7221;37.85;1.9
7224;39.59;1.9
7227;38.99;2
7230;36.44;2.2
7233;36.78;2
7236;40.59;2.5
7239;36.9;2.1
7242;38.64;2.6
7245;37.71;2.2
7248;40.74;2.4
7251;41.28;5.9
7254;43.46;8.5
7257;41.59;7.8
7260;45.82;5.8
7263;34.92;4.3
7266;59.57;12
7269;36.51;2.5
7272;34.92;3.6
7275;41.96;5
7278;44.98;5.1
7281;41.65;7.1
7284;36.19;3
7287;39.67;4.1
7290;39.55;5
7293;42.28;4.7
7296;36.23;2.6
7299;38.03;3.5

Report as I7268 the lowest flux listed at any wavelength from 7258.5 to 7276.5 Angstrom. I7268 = 34.92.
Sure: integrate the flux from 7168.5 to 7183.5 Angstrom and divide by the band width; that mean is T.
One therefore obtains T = 35.5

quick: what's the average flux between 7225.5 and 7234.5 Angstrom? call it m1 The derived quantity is 37.4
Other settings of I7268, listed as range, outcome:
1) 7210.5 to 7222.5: 33.58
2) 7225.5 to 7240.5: 36.44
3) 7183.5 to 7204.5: 32.34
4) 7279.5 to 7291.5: 36.19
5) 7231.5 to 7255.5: 36.78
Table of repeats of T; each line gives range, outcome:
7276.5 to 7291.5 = 40.4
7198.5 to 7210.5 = 34.5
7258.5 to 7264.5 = 40.4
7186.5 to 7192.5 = 34.1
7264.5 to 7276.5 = 43.2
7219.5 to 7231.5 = 38.2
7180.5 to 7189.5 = 36.8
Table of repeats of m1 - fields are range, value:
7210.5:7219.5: 35.6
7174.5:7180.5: 35.8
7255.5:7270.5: 43.7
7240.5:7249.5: 39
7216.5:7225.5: 38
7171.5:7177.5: 34.6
